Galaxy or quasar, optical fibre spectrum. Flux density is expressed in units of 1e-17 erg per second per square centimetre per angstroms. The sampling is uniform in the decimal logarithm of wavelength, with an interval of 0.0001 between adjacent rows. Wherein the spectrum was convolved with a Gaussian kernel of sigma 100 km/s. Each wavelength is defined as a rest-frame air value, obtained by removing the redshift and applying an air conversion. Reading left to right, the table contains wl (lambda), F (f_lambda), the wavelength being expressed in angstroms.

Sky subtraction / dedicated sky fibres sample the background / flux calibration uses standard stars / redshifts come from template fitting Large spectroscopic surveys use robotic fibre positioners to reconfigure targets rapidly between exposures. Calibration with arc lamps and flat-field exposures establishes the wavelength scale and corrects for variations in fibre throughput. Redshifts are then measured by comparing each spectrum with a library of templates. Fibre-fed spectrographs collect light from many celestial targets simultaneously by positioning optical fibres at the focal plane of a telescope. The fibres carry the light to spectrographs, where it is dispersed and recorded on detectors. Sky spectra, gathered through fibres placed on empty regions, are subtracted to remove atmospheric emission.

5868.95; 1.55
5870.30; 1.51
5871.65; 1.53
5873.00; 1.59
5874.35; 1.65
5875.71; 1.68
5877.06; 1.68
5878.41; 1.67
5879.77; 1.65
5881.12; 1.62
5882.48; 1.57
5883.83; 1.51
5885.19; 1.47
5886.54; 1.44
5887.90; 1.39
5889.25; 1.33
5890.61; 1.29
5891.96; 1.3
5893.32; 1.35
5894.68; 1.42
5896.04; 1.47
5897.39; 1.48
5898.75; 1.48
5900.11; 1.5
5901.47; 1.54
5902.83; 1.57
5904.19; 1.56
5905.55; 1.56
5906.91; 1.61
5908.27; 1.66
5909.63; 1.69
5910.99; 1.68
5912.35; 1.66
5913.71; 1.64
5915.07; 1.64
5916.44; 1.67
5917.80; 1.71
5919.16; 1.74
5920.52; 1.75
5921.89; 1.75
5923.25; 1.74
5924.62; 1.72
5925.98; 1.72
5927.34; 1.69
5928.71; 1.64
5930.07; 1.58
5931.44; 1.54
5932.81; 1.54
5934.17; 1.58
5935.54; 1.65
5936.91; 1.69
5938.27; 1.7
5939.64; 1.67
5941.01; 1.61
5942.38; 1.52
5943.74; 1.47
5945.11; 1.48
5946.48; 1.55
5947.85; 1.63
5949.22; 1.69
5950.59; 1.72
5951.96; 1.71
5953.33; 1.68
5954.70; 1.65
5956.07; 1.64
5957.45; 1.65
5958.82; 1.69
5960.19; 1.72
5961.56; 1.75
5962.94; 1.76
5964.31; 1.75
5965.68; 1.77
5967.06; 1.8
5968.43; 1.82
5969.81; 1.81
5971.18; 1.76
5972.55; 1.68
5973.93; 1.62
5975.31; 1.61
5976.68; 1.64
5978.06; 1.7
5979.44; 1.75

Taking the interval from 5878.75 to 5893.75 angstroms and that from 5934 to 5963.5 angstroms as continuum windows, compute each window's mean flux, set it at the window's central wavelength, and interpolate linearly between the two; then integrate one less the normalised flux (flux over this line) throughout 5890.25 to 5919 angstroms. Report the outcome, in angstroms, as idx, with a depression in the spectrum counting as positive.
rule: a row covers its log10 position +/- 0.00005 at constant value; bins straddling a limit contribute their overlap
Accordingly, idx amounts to -0.8 angstroms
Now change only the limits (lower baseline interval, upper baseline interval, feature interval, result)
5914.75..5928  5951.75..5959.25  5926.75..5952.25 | 1.2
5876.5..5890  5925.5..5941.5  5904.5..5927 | -1.2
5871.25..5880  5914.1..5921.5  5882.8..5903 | 2.8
